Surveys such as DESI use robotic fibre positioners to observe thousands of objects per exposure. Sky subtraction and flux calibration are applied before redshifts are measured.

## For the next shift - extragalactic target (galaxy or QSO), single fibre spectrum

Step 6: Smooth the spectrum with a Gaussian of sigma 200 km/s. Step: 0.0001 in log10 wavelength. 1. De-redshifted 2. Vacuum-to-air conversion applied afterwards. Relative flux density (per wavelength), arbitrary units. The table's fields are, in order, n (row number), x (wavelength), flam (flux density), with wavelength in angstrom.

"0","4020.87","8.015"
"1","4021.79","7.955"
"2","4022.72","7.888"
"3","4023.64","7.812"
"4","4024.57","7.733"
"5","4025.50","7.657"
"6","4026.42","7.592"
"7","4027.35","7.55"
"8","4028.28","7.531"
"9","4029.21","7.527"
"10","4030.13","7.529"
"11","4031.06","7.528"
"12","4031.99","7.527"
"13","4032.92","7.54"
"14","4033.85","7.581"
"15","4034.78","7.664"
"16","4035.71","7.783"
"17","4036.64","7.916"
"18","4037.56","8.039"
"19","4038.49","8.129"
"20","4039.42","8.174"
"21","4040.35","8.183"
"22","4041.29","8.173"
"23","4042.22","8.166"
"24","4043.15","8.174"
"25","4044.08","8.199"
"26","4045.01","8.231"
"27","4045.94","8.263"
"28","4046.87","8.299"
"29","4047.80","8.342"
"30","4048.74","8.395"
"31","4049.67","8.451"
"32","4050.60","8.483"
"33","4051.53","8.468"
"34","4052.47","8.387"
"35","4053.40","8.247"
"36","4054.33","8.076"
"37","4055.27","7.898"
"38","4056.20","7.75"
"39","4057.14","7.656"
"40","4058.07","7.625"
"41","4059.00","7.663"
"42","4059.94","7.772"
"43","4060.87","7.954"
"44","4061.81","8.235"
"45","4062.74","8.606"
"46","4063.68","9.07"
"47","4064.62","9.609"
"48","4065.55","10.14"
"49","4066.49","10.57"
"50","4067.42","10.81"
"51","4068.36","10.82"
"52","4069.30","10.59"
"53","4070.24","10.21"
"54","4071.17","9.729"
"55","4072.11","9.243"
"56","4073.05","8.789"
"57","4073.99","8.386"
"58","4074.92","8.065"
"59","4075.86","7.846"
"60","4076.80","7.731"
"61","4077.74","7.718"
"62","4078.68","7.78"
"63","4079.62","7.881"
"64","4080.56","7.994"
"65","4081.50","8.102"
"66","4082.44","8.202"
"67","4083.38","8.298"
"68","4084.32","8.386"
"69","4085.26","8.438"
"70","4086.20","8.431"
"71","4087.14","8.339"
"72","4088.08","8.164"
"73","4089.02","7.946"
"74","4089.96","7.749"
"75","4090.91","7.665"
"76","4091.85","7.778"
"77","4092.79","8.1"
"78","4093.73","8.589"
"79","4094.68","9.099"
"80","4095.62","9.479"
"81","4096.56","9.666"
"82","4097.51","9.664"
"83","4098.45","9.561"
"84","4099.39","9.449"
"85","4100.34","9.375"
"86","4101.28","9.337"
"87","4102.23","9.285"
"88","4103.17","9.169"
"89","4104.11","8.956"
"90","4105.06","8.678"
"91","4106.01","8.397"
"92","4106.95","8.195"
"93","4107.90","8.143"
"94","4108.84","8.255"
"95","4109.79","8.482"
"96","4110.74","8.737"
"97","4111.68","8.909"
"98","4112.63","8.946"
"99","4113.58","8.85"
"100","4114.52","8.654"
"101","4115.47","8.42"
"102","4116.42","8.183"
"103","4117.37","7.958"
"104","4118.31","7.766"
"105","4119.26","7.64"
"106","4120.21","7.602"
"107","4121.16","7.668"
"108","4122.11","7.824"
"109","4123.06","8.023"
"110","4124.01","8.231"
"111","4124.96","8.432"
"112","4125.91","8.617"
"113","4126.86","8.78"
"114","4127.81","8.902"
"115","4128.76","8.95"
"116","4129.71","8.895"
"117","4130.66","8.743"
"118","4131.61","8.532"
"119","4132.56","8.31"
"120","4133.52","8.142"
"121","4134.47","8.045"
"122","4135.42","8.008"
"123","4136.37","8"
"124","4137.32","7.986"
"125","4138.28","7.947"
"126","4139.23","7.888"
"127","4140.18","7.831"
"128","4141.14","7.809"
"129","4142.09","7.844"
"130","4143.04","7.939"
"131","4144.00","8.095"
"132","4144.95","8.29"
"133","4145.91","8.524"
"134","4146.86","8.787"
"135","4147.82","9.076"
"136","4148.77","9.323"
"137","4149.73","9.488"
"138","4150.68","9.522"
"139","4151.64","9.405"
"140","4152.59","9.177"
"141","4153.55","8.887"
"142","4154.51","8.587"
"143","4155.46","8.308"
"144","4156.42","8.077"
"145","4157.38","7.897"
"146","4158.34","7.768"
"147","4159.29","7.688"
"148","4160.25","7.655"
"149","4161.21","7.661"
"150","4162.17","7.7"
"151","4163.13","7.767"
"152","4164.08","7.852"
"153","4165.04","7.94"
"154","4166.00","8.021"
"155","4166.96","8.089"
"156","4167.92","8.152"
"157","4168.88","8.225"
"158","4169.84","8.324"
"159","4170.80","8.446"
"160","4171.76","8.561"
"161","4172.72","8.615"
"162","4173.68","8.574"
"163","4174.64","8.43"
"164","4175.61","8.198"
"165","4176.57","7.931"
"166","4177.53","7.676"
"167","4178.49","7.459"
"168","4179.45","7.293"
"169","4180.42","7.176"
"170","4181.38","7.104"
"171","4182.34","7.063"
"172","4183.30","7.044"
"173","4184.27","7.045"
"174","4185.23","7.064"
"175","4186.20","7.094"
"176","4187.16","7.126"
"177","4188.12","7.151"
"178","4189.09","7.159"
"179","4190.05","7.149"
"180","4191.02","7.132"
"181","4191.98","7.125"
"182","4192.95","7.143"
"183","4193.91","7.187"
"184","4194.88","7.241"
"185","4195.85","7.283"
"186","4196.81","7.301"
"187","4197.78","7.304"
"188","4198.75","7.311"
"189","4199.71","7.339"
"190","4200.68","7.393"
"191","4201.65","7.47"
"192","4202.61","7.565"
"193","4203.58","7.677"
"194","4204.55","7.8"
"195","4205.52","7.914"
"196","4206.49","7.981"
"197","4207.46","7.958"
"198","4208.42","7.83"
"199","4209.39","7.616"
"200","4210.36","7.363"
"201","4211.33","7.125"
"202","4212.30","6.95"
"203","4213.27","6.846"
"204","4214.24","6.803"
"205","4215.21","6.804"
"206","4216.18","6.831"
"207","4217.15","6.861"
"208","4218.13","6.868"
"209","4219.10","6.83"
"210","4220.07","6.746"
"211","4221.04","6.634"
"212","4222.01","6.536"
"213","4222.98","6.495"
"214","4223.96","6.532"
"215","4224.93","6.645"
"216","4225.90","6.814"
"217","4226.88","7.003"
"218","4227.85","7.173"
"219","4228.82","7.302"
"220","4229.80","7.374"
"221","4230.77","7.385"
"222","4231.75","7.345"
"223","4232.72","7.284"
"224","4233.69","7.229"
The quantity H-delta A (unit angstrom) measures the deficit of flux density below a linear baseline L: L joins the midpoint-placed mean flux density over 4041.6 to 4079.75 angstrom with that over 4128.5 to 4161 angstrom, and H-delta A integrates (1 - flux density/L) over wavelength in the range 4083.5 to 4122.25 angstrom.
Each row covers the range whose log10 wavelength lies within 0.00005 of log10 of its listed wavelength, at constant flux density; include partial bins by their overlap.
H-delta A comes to -0.2 angstrom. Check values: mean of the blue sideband 8.6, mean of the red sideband 8.39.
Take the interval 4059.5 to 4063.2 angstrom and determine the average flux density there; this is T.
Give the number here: 8.16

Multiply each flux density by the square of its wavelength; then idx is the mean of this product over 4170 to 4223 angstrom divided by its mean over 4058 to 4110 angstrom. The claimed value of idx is 0.89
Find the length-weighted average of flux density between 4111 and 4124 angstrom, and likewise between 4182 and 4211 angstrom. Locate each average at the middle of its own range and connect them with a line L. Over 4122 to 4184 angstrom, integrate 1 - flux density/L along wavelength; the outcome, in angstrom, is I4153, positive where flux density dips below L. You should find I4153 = -3.0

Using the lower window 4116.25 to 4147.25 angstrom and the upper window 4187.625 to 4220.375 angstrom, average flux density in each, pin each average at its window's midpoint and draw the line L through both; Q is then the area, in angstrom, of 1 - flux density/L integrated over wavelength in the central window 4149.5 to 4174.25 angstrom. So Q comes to -1.60 angstrom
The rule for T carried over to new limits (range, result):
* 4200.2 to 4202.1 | 7.42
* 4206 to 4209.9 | 7.85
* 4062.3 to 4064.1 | 8.81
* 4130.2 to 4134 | 8.42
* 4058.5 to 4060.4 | 7.71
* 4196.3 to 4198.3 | 7.3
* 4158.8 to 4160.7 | 7.69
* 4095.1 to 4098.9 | 9.59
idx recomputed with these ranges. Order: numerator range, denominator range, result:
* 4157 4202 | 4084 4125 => 0.93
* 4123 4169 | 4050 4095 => 1.01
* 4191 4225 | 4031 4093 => 0.92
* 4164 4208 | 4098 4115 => 0.89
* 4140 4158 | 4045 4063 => 1.10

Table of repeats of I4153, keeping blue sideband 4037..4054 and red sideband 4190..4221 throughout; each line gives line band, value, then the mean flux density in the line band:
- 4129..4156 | -2.91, 8.48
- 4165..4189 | -0.94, 7.74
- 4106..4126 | -1.11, 8.26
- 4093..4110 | -2.28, 8.98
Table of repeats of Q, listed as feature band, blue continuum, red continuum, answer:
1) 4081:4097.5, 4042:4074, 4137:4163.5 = 0.3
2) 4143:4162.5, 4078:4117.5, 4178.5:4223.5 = -1.6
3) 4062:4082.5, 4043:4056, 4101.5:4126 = -1.7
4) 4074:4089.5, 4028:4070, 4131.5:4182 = 0.4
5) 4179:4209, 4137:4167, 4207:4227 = 0.3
